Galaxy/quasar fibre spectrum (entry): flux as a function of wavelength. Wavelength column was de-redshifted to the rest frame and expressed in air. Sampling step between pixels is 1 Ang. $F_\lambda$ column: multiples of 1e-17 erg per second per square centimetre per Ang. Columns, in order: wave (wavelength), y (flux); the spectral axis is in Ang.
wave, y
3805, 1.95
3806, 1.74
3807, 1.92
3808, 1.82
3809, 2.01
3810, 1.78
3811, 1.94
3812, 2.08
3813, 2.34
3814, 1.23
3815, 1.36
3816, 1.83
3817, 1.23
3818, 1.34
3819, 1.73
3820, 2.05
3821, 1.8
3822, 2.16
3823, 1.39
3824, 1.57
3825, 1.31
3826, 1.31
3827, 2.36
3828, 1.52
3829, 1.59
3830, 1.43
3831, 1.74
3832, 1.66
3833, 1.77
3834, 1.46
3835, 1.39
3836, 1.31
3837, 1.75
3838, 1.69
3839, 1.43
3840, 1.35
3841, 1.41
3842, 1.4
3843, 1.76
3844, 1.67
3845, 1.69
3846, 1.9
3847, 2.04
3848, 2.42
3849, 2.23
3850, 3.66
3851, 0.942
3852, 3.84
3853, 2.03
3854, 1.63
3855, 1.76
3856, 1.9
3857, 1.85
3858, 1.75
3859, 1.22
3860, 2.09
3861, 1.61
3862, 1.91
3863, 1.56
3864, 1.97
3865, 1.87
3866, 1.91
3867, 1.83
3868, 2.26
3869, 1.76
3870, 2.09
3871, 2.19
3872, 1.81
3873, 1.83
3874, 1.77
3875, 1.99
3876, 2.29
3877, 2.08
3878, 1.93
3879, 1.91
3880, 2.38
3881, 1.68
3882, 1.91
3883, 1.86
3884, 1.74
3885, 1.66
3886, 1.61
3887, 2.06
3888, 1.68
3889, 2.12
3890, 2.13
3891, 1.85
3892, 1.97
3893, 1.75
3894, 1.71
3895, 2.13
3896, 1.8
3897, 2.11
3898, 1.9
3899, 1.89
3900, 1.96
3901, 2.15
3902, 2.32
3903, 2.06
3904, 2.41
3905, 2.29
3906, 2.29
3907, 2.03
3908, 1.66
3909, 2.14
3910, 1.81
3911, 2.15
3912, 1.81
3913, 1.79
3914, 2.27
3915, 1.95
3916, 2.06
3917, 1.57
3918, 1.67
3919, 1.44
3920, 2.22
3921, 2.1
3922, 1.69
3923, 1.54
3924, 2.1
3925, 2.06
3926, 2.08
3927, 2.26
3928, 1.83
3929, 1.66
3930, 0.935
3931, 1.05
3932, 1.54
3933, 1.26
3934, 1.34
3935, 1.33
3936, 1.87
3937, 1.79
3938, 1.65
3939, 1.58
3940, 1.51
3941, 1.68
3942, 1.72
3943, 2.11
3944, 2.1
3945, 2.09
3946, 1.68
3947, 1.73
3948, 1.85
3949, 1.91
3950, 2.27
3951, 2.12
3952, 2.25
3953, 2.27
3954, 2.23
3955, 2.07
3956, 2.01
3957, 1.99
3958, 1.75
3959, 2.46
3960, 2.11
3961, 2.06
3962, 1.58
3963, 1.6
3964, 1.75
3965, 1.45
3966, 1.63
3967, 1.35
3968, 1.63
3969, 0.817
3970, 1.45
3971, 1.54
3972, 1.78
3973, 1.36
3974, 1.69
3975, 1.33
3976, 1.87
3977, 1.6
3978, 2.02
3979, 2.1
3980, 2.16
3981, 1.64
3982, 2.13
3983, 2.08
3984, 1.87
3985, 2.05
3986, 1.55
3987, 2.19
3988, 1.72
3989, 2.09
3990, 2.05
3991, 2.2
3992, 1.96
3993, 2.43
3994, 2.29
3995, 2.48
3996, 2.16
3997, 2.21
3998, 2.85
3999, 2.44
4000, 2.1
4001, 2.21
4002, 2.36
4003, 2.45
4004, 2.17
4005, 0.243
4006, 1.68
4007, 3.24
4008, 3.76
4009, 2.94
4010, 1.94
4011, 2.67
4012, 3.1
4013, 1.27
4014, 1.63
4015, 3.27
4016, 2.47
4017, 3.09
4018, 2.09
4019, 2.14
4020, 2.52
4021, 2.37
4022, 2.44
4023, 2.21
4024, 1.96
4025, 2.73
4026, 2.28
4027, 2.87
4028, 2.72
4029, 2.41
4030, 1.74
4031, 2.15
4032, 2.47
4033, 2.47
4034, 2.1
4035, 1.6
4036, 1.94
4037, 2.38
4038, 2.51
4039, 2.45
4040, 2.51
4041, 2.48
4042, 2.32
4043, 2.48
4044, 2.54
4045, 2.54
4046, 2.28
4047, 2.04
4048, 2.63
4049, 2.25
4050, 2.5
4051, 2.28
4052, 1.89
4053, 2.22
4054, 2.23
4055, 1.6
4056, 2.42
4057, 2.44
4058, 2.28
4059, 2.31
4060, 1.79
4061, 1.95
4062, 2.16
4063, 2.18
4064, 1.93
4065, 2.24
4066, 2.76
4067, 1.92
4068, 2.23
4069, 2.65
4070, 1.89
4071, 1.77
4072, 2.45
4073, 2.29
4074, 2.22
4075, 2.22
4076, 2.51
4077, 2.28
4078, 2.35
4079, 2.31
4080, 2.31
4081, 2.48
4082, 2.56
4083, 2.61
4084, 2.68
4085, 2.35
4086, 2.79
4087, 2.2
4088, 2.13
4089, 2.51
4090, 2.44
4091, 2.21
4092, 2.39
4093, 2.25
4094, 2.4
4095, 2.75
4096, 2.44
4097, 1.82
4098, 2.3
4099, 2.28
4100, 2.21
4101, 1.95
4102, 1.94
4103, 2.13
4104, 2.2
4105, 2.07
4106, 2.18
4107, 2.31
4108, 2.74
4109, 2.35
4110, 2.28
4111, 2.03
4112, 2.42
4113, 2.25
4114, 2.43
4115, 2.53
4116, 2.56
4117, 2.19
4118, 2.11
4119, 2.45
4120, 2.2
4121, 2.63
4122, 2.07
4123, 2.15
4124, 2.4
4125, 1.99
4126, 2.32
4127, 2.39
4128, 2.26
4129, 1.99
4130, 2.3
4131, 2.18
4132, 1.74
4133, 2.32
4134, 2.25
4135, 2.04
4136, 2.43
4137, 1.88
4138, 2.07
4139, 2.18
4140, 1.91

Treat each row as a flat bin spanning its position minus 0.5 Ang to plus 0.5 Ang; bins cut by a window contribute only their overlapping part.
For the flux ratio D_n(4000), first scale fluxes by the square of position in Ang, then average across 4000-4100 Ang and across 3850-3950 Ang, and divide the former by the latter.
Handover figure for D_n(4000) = 1.3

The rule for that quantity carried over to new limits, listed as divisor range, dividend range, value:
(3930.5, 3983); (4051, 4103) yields 1.36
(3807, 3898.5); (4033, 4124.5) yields 1.40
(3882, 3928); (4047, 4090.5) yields 1.27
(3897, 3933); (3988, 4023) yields 1.28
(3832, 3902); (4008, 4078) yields 1.34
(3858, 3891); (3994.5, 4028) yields 1.35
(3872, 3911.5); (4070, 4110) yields 1.29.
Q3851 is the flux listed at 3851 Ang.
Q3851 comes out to 0.942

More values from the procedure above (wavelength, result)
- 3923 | 1.54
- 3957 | 1.99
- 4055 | 1.6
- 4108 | 2.74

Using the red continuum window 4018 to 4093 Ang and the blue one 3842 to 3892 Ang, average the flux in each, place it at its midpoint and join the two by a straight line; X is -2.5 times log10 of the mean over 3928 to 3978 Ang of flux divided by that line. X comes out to 0.22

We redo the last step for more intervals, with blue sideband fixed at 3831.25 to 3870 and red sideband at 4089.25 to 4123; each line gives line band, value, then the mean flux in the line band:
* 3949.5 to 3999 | 0.07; 1.93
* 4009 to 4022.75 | -0.13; 2.4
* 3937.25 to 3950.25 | 0.10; 1.83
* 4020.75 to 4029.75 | -0.13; 2.43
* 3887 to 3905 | -0.05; 2.01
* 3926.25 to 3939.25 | 0.26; 1.56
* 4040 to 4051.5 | -0.10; 2.4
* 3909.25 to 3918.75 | 0.03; 1.89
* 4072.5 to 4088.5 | -0.07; 2.39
